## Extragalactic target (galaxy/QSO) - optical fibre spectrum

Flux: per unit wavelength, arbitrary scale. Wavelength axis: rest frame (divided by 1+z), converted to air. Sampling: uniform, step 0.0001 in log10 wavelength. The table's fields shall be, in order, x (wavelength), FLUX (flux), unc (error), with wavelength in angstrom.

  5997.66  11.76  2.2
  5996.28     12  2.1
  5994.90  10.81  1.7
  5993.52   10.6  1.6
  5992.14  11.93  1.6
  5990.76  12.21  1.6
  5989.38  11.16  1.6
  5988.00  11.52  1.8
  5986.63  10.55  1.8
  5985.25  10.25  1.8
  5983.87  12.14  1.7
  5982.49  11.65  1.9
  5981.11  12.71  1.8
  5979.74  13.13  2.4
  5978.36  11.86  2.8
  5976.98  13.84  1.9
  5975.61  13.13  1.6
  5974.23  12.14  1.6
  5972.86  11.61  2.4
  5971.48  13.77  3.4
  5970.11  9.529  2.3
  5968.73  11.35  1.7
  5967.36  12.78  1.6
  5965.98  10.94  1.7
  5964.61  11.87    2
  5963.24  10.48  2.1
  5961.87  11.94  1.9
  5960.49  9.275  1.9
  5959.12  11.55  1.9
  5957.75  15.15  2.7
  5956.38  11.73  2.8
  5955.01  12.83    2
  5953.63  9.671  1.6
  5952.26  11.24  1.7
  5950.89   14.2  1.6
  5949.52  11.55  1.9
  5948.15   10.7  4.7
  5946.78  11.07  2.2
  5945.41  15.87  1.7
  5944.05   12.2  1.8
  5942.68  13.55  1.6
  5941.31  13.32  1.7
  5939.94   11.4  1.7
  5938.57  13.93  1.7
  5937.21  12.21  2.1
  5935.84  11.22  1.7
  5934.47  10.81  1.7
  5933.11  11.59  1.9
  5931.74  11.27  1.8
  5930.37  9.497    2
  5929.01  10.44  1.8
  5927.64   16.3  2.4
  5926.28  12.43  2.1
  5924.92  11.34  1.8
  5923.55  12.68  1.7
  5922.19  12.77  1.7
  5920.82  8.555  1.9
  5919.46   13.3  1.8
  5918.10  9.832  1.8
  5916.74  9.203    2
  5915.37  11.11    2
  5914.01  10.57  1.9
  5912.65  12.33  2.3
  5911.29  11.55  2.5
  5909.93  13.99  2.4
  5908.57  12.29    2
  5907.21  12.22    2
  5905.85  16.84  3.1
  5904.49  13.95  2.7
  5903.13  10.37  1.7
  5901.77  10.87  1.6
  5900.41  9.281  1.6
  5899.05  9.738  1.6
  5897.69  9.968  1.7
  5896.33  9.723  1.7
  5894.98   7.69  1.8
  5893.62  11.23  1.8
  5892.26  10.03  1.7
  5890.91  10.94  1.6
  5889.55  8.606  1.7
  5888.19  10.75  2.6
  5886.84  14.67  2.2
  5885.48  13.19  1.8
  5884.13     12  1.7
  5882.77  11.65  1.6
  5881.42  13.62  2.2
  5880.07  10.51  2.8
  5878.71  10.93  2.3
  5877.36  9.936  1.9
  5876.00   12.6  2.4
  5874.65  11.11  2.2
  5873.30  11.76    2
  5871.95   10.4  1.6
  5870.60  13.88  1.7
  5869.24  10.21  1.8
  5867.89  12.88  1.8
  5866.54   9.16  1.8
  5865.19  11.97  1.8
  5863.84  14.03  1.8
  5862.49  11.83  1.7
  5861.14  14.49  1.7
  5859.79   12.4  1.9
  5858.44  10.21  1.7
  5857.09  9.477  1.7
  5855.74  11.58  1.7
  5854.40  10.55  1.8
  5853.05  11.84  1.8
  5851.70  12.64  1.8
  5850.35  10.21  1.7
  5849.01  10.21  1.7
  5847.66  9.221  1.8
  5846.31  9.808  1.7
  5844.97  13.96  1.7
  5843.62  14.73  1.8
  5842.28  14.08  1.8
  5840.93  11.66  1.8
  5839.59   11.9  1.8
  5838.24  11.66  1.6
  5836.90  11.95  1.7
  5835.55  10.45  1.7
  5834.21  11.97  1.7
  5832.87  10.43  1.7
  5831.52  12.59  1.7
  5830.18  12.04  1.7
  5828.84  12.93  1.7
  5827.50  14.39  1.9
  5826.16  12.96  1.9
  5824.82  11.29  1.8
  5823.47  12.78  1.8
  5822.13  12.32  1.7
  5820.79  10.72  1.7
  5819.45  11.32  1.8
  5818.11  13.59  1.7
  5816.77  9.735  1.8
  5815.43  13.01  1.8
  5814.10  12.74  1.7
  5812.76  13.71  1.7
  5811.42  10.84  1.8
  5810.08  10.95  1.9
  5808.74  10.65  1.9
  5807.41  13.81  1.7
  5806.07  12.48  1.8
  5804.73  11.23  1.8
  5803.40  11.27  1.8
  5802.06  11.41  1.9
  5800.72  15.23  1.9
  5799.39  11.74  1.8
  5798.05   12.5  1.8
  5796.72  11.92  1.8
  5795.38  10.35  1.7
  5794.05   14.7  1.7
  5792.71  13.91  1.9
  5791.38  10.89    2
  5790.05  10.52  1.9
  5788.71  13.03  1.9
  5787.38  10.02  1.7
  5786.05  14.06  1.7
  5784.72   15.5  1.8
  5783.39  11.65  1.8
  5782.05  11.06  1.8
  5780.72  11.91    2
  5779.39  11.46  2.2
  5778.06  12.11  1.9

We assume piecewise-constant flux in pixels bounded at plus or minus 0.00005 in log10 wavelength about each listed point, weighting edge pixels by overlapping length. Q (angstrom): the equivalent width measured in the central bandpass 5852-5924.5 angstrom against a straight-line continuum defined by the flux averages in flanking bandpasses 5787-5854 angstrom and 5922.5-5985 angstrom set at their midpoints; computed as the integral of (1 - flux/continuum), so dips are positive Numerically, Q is 3.5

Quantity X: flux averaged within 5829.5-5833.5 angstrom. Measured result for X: 11.7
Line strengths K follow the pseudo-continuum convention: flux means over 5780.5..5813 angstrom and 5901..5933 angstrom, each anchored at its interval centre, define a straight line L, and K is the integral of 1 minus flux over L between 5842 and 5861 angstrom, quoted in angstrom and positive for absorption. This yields 0.8 angstrom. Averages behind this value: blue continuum 12.2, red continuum 11.9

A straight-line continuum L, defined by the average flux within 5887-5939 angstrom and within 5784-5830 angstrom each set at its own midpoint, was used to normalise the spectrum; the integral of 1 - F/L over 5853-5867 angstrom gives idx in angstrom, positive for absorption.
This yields 0.3 angstrom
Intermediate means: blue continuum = 12.3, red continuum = 11.4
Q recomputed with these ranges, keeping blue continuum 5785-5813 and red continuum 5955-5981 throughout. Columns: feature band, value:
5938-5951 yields -0.7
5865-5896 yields 2.2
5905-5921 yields 0.2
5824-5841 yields 0.2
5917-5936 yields 0.9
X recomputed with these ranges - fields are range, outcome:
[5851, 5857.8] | 11.2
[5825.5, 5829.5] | 13.4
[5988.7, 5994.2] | 11.5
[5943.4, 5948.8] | 12.5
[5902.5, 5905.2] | 12.2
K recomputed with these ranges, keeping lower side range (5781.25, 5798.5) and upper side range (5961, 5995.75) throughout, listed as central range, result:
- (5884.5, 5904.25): 2.3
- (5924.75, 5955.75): -0.7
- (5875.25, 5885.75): 0.3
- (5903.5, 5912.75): -1.0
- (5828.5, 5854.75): 0.9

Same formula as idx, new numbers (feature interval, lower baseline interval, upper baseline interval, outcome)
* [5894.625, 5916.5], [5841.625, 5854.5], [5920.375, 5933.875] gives 0.6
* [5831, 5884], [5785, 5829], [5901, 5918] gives 2.1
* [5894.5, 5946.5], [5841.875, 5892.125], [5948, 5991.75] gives 0.0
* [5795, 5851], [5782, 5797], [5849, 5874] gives 0.1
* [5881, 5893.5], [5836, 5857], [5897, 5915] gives 0.1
